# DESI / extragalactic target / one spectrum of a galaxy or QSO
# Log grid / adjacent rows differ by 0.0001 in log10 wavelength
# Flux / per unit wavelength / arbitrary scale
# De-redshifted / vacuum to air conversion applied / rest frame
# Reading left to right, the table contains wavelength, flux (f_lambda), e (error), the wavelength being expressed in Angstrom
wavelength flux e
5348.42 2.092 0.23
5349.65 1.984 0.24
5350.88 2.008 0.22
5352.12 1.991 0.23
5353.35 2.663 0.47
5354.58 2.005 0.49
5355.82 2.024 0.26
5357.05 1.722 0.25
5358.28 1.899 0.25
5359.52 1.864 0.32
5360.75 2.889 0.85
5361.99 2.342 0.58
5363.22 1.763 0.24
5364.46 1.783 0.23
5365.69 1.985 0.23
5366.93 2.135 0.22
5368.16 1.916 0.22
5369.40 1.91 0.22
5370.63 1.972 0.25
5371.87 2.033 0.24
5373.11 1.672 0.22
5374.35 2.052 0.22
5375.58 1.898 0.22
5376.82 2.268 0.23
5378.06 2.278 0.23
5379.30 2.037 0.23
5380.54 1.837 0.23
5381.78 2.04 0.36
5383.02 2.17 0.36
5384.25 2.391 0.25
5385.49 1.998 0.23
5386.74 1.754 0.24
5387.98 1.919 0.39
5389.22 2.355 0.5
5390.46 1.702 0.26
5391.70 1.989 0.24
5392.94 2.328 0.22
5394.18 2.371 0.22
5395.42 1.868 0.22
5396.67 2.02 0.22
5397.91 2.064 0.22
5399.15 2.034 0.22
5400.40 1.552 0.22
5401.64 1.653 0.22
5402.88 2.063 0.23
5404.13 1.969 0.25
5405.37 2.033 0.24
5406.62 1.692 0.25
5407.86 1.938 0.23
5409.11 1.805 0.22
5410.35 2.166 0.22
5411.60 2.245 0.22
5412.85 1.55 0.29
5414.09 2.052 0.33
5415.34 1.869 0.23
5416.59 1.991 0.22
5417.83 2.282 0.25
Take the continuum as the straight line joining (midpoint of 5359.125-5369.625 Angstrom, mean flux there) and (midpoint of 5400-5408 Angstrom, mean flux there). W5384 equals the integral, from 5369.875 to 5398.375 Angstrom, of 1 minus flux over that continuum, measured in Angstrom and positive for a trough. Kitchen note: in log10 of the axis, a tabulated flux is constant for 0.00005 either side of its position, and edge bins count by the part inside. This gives -1.22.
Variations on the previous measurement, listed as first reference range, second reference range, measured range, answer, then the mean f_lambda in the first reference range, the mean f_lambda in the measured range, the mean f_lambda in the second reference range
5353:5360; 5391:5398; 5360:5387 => -0.04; 2.01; 2.05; 2.11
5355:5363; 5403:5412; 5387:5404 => 0.16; 2.1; 1.99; 1.98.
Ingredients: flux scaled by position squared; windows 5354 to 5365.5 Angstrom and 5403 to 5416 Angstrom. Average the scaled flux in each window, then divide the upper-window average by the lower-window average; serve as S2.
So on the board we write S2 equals 0.97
